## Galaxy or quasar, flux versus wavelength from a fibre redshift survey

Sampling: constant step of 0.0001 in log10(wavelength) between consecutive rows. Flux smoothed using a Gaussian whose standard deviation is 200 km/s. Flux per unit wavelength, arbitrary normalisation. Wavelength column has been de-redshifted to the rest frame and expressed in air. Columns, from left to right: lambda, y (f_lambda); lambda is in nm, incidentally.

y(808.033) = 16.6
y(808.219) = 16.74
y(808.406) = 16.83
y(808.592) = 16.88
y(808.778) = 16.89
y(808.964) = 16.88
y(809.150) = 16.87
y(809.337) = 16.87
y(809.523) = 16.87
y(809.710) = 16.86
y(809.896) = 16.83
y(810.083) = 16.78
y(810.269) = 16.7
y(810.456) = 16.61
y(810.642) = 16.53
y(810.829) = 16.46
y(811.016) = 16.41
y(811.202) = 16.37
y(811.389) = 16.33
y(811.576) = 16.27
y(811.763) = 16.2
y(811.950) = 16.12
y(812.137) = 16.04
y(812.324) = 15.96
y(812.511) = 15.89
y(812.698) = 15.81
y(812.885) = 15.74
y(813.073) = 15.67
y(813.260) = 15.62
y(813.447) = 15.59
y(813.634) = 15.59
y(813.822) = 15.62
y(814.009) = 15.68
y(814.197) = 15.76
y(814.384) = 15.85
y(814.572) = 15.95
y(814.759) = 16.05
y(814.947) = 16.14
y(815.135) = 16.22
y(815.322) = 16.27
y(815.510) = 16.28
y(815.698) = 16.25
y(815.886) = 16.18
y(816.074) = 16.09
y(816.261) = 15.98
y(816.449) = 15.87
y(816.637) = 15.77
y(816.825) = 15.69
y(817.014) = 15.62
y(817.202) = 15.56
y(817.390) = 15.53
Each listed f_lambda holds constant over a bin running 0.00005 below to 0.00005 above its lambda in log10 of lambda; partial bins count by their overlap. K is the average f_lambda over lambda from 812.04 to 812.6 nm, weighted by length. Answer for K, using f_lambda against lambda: 16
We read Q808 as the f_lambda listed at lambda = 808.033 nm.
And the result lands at 16.6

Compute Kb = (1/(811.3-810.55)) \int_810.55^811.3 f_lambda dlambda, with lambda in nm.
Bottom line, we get 16.4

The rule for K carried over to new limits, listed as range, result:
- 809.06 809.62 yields 16.8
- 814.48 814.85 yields 16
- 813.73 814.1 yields 15.7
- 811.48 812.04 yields 16.2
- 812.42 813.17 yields 15.8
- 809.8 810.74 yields 16.7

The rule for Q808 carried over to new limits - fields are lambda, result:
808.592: 16.88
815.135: 16.22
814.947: 16.14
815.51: 16.28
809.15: 16.87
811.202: 16.37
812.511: 15.89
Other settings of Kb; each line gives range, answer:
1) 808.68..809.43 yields 16.9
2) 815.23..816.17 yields 16.2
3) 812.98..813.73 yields 15.6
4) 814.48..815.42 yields 16.1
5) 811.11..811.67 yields 16.3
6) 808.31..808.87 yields 16.9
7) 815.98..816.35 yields 16.1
